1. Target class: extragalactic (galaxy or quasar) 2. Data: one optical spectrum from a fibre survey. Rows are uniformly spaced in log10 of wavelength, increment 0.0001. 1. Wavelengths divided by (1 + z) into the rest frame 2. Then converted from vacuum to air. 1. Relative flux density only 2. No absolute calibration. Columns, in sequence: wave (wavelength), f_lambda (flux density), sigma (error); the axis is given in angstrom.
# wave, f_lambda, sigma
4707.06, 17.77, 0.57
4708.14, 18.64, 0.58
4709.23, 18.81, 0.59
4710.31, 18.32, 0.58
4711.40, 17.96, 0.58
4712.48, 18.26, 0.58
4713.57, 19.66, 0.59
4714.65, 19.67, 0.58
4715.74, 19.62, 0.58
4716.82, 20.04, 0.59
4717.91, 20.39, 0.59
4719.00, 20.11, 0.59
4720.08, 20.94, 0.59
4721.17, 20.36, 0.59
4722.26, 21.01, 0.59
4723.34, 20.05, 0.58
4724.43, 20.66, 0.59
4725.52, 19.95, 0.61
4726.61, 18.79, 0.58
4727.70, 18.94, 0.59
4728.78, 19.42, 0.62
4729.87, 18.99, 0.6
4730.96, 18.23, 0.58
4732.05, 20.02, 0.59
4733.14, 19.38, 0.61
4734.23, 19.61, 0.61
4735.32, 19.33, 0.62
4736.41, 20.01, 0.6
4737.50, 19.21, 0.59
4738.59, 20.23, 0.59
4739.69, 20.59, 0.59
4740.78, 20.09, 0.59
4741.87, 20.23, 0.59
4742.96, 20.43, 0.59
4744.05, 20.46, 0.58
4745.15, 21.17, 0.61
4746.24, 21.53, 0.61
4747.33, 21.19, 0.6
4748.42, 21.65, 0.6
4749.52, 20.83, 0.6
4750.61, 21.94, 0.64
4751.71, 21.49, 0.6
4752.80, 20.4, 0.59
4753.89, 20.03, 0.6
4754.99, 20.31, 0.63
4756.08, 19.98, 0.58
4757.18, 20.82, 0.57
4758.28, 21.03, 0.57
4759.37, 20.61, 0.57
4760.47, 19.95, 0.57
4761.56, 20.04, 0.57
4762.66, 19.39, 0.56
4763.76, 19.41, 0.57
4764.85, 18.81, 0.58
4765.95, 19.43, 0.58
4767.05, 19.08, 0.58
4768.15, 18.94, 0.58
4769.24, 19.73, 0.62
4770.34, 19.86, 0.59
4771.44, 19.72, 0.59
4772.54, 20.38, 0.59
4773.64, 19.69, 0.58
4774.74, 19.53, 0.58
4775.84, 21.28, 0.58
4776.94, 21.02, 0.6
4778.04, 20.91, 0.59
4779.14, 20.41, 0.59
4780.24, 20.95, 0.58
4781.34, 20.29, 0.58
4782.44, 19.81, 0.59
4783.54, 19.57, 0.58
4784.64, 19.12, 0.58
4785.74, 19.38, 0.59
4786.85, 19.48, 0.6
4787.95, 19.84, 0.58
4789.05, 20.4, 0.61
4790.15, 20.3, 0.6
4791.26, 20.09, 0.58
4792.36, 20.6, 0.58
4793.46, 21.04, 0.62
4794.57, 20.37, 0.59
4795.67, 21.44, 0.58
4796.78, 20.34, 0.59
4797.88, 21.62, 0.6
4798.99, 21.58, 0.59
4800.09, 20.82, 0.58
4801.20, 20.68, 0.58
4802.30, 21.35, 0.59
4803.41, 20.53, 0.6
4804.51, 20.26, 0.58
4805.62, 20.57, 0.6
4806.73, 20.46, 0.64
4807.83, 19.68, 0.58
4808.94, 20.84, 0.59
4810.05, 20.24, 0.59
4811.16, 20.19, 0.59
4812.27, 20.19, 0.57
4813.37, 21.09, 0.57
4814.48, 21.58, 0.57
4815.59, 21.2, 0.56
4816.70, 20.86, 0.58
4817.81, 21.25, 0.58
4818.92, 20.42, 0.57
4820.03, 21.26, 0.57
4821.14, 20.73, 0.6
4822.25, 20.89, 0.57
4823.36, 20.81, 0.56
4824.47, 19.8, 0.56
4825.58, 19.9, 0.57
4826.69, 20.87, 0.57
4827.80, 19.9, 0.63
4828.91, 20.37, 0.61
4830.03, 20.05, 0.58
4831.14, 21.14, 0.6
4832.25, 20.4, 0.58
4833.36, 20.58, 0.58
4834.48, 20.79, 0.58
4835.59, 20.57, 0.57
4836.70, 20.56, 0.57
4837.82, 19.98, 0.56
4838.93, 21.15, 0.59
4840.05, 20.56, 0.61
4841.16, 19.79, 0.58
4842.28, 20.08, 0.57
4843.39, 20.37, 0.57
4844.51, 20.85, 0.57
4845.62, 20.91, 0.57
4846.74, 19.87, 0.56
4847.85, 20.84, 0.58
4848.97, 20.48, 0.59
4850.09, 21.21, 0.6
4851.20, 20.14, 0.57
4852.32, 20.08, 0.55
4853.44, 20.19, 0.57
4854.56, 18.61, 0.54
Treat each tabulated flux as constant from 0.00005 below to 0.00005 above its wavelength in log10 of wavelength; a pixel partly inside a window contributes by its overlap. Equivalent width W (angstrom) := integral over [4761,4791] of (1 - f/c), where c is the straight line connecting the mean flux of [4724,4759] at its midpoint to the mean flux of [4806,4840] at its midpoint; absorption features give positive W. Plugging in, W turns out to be 0.7 angstrom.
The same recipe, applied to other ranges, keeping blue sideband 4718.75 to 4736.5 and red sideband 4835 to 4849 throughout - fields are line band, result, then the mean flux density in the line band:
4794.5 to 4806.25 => -0.4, 20.9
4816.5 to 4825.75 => -0.2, 20.7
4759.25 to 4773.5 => 0.3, 19.6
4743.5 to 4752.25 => -0.6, 21.3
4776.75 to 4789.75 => 0.0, 20.1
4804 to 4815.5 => -0.2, 20.5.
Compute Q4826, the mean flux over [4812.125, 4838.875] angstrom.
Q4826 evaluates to 20.7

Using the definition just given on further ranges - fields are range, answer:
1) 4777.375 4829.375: 20.5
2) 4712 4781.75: 20.1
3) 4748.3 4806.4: 20.3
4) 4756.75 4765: 20.1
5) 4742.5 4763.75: 20.7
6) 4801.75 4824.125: 20.7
